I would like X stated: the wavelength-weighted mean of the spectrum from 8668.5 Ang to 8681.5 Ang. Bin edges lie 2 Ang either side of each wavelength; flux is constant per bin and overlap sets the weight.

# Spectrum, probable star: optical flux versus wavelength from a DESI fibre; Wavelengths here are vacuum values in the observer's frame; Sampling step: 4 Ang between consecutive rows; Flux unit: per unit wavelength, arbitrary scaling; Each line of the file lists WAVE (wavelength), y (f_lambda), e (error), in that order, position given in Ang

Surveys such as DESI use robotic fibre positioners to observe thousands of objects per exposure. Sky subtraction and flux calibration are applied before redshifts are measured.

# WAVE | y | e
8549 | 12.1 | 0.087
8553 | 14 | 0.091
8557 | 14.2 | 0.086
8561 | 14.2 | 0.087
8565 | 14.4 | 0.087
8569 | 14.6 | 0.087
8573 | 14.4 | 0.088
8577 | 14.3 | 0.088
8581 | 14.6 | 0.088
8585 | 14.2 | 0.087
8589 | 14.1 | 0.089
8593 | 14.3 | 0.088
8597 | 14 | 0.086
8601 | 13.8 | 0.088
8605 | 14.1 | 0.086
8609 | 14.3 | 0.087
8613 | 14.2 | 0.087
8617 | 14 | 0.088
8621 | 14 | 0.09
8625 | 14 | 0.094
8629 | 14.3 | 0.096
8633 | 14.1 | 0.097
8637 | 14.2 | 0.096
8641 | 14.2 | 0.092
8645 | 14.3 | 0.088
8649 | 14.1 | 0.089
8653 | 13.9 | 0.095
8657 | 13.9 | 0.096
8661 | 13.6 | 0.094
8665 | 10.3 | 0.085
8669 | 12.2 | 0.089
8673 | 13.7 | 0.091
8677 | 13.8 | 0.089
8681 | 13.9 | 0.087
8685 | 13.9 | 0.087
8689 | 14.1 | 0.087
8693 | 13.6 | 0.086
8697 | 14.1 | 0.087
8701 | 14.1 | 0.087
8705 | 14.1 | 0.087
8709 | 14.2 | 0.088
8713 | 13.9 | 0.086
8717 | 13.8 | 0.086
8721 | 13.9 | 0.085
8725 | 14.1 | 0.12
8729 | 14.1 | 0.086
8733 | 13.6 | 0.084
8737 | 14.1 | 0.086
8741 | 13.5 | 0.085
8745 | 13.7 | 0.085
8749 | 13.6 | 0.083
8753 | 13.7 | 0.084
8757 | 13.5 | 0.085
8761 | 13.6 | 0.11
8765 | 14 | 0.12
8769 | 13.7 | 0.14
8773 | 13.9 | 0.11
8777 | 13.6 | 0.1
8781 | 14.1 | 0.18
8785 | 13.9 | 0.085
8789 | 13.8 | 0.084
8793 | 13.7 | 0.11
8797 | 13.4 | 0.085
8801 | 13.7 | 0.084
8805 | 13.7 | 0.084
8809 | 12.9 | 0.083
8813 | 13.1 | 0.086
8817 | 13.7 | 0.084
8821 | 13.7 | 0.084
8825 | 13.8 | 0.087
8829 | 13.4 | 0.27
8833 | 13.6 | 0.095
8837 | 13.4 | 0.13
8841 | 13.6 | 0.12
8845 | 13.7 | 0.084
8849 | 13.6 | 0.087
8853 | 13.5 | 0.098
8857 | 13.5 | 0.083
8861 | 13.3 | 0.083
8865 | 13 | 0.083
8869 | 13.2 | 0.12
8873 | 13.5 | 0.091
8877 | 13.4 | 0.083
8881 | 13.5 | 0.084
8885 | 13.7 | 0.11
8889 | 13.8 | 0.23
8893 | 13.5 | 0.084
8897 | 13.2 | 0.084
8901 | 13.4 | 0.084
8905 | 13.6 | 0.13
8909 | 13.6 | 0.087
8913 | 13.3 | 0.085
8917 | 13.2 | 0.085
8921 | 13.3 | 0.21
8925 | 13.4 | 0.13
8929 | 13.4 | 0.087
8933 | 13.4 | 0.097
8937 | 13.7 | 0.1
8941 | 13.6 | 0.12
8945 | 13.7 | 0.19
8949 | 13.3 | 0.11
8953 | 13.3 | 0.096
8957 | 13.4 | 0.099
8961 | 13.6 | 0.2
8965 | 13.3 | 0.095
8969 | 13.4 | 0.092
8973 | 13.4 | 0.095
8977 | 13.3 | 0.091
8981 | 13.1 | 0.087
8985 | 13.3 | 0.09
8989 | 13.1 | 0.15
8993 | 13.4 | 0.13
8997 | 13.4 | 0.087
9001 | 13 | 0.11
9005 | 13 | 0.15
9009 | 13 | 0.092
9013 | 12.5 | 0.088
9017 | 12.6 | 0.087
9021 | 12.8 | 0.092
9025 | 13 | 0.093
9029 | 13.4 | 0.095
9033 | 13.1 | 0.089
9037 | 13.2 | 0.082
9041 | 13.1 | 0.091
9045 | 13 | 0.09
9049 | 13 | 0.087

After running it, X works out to 13.5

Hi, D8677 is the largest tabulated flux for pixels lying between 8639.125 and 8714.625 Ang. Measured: 14.3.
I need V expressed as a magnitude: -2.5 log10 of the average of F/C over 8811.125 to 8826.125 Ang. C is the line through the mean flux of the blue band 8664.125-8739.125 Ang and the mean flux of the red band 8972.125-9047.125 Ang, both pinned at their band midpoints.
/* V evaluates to -0.01 mag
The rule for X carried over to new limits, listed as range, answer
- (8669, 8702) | 13.8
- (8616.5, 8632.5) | 14.1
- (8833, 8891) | 13.5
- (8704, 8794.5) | 13.8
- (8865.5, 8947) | 13.5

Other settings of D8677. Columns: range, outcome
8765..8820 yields 14.1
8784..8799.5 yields 13.9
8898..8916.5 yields 13.6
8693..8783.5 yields 14.2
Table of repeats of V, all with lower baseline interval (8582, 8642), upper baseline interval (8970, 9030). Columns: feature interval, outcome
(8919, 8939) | -0.013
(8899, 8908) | -0.013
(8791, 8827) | 0.006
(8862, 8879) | 0.013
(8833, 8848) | -0.005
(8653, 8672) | 0.104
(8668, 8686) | 0.032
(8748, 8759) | 0.012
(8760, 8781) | -0.008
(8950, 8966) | -0.016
